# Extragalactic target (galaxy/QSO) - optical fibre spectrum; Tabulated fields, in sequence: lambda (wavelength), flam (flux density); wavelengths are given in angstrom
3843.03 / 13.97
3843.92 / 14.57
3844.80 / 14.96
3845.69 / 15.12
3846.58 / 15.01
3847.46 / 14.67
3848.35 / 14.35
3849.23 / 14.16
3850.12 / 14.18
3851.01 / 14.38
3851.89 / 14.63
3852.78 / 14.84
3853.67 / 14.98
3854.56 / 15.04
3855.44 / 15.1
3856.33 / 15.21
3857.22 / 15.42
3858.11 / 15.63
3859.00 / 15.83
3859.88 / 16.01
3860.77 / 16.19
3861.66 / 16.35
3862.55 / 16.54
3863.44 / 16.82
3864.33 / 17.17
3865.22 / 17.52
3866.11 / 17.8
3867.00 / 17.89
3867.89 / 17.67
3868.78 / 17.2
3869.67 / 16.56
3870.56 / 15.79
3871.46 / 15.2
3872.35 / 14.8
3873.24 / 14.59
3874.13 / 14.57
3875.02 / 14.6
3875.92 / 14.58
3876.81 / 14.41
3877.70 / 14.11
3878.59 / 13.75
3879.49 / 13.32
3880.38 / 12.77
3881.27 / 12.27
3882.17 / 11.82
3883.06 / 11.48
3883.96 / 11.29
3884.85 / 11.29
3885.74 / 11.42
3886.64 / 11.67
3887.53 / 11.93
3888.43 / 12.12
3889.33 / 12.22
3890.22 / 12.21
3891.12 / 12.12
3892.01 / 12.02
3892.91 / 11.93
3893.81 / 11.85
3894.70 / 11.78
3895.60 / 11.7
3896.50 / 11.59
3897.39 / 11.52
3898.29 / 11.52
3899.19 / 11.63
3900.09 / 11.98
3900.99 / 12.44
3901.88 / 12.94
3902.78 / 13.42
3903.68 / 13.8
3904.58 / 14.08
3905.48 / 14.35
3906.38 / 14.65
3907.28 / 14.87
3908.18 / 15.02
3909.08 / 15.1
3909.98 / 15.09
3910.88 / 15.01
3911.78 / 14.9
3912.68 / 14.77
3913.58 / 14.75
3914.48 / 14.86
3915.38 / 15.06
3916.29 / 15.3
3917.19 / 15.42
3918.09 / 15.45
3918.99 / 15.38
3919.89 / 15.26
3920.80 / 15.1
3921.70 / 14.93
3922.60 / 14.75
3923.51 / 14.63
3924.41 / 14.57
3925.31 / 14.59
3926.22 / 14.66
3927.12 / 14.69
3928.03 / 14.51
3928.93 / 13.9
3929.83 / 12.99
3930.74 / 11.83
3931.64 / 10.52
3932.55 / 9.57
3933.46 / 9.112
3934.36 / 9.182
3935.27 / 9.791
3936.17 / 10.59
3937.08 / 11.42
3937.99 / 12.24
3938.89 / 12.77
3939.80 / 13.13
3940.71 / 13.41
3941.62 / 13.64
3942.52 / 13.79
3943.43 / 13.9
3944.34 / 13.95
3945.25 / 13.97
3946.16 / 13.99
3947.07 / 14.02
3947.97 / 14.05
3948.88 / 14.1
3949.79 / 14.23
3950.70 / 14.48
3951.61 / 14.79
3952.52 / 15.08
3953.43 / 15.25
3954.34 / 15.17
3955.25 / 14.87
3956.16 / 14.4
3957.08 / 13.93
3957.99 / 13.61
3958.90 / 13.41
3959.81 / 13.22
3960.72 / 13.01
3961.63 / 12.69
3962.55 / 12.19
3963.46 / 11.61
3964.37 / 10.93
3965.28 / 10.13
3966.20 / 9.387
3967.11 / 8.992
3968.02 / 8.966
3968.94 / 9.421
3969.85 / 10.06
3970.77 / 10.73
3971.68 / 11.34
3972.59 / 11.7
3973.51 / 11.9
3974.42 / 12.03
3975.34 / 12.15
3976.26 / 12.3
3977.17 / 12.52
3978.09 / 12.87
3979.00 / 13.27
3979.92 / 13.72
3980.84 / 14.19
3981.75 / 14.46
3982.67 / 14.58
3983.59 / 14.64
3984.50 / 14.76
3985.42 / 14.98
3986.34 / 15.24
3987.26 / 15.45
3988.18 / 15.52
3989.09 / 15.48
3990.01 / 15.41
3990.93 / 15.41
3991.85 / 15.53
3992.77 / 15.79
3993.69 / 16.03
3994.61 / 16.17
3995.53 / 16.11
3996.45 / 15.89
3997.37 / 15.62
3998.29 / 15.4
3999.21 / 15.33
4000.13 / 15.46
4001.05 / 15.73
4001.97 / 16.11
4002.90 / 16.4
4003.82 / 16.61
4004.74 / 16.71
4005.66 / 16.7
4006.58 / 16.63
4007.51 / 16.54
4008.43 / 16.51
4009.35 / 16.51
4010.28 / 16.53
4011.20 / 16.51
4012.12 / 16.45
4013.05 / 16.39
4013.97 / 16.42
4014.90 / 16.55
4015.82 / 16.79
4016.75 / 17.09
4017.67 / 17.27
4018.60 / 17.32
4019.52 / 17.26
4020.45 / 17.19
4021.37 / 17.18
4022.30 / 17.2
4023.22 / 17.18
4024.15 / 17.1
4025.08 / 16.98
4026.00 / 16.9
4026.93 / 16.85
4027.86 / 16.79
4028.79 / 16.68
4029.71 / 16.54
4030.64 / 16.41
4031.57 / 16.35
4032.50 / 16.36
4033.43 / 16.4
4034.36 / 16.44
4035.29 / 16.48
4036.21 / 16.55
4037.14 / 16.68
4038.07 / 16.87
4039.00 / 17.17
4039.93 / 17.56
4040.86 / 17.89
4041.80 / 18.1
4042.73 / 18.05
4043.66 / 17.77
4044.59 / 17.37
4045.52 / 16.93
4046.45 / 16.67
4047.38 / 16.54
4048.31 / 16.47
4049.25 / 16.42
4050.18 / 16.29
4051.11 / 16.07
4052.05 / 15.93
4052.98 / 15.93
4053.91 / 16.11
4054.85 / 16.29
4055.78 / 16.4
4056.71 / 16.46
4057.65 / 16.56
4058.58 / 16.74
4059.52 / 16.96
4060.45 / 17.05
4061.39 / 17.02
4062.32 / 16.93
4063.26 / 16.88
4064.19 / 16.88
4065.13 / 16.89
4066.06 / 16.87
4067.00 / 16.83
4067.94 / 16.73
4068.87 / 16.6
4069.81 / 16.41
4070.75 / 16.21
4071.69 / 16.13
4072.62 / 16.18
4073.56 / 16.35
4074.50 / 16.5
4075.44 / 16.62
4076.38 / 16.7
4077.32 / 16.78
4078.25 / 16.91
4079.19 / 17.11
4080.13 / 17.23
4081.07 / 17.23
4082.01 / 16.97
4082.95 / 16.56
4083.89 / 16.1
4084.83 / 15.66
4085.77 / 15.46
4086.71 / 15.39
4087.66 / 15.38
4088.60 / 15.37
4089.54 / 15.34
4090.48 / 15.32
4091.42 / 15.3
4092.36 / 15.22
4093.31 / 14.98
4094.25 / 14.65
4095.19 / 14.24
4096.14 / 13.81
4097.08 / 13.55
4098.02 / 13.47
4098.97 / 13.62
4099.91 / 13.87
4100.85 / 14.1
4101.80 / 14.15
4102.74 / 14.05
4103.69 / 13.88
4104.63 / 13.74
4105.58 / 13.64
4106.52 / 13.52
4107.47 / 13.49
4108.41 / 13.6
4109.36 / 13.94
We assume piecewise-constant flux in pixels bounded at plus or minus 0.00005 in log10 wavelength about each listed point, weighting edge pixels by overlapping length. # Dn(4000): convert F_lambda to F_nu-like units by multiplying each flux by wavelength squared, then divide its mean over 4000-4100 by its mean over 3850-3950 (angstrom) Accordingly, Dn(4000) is 1.3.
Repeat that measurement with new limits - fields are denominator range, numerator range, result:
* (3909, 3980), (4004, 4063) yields 1.34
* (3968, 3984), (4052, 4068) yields 1.41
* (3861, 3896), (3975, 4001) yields 1.12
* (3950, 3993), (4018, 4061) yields 1.32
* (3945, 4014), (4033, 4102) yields 1.19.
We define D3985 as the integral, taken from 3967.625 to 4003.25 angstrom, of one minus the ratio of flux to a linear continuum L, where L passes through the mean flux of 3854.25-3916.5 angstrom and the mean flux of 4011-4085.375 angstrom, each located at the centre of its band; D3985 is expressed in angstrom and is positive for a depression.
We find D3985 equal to 3.8 angstrom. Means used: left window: 14.1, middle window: 14.1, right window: 16.8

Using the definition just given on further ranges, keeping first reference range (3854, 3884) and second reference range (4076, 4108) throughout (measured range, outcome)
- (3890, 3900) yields 2.23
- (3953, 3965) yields 1.42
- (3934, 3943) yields 1.86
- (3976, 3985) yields 0.82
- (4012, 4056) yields -4.95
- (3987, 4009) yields -1.19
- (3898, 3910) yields 1.24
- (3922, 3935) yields 2.03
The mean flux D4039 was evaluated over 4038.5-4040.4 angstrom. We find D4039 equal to 17.4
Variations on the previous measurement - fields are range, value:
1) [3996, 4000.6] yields 15.6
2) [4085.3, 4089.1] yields 15.4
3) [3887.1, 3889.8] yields 12.1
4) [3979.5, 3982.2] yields 14.1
